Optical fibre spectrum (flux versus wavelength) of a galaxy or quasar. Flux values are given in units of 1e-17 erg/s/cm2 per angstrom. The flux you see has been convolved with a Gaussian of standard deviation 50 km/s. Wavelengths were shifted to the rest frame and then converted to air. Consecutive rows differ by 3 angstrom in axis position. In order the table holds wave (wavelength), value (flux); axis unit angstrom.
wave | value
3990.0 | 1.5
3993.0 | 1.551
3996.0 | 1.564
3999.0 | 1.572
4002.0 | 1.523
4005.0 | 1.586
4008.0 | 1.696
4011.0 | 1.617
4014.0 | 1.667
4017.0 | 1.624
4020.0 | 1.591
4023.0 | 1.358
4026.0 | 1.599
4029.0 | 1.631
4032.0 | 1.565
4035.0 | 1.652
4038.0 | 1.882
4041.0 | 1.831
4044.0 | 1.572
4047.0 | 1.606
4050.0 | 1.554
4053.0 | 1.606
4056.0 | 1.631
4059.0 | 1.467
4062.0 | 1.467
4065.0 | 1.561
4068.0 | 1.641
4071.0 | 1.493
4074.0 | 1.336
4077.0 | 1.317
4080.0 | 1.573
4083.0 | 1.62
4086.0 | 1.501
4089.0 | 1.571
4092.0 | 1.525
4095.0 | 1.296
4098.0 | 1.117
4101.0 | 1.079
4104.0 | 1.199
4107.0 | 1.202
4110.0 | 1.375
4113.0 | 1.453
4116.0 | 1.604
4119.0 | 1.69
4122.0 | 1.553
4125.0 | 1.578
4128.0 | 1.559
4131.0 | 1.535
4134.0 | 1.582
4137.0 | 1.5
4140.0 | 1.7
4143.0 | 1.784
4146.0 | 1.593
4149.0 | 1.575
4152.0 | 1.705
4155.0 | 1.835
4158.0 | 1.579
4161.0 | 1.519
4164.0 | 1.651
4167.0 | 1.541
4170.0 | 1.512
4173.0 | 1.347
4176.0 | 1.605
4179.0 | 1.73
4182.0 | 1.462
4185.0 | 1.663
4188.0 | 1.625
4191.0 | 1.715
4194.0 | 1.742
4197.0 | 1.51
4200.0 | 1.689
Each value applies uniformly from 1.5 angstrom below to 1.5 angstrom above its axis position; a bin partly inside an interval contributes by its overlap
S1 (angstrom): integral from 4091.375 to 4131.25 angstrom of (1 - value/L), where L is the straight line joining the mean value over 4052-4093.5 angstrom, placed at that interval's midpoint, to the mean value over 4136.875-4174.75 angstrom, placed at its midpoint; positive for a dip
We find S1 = 4.0 angstrom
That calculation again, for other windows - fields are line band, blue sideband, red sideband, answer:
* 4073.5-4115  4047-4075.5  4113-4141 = 4.9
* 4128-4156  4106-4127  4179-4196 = -1.5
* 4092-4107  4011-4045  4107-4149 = 3.5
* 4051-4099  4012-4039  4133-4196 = 3.8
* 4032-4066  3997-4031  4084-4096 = -1.7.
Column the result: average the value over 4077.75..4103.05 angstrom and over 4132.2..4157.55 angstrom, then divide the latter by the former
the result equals 1.2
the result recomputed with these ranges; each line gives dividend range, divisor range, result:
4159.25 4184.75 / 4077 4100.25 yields 1.08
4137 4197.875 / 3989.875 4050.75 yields 1.01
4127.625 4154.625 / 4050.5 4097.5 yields 1.08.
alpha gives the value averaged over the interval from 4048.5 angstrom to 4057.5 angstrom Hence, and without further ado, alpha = 1.6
